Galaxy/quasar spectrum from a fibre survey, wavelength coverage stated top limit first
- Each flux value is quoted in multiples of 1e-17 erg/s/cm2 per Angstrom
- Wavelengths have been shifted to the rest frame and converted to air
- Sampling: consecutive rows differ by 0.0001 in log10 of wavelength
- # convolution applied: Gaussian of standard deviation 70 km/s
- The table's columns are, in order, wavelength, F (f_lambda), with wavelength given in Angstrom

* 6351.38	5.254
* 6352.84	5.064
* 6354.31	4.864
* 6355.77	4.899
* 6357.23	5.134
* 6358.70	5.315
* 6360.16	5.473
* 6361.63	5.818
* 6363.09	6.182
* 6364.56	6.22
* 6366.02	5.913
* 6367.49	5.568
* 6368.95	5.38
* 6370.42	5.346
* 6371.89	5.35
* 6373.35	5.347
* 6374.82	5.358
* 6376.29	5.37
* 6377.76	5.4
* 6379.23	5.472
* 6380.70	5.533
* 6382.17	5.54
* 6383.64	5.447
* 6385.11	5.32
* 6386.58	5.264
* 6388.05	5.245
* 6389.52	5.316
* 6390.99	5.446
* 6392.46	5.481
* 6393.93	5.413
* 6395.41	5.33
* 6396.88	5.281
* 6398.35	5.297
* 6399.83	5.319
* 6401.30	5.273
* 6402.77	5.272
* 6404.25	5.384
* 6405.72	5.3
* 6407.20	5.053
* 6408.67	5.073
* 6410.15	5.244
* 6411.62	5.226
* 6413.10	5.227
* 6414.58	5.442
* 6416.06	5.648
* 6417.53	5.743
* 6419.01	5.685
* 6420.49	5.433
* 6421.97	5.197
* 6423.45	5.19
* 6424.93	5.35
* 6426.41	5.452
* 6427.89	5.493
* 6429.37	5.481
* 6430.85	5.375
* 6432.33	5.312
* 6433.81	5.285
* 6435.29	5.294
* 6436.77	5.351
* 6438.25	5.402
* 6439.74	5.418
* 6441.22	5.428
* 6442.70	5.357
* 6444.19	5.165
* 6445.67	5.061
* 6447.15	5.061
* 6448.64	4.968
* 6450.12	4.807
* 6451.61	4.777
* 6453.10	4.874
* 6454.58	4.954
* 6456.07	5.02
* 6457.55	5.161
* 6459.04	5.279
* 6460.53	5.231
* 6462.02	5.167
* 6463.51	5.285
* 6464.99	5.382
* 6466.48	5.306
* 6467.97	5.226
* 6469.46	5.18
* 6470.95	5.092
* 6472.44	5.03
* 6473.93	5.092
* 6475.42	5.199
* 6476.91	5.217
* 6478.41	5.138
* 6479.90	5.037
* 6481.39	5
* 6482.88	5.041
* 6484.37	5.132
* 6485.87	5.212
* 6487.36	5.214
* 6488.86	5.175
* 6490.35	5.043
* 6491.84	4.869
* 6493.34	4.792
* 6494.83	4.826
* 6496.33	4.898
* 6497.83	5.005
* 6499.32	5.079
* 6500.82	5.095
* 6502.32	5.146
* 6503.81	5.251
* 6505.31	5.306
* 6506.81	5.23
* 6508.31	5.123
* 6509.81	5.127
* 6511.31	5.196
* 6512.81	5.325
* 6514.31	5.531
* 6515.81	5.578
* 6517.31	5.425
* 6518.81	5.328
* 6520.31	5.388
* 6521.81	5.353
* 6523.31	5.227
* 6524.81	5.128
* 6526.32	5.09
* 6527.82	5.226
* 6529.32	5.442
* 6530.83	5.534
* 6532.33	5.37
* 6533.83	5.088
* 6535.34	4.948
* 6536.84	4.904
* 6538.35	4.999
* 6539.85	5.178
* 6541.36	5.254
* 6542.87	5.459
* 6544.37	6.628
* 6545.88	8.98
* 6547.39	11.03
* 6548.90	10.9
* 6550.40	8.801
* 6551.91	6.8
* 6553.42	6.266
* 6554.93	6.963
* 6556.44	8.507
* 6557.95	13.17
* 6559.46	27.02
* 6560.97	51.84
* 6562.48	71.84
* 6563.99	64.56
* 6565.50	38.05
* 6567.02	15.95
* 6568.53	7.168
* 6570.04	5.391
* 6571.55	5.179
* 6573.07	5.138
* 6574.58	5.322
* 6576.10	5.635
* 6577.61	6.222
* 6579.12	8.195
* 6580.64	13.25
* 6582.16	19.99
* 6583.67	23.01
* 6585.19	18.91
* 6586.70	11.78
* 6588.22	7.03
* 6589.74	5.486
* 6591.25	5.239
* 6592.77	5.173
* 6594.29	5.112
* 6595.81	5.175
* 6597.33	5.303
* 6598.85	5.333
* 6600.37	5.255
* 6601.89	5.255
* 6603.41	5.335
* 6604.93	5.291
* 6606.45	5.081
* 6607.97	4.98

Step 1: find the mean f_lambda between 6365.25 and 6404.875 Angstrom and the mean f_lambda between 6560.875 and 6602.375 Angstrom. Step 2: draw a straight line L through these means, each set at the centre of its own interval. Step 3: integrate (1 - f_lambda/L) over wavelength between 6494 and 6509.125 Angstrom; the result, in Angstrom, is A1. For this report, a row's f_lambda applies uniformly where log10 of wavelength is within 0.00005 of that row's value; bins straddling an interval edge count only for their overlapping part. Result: 8.1 Angstrom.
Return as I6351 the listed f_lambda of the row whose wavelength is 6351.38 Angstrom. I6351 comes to 5.254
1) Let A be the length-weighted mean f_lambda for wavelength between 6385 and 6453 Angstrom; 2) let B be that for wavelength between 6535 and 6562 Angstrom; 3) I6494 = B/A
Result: 2.21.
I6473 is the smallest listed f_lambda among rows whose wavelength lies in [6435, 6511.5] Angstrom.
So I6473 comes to 4.777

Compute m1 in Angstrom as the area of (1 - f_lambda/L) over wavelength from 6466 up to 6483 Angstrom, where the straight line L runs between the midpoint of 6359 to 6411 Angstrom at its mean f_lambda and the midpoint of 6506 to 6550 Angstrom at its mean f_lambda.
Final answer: 1.7 Angstrom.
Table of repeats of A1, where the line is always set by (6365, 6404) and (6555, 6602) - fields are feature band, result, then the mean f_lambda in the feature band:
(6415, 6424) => 2.2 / 5.49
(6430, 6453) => 8.7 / 5.2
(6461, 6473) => 5.5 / 5.21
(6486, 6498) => 6.6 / 4.99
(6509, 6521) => 6.7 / 5.36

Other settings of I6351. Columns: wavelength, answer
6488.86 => 5.175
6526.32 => 5.09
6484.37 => 5.132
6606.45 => 5.081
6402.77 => 5.272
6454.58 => 4.954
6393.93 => 5.413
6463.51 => 5.285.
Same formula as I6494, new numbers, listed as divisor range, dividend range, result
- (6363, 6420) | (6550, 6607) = 2.56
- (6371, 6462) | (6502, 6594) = 2.05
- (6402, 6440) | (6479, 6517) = 0.96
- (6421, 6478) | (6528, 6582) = 2.58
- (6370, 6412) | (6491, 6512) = 0.95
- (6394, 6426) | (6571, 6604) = 1.56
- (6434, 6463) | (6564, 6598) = 2.24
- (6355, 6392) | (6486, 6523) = 0.95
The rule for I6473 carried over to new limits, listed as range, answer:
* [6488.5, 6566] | 4.792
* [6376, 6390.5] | 5.245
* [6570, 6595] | 5.112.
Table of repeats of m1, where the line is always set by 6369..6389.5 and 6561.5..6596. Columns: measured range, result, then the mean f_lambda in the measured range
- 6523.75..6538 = 8.7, 5.19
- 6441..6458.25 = 7.7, 5.04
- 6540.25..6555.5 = 7.1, 7.66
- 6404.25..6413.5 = 2.3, 5.2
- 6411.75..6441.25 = 9.2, 5.41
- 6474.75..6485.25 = 5.5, 5.11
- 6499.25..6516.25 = 9.7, 5.25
